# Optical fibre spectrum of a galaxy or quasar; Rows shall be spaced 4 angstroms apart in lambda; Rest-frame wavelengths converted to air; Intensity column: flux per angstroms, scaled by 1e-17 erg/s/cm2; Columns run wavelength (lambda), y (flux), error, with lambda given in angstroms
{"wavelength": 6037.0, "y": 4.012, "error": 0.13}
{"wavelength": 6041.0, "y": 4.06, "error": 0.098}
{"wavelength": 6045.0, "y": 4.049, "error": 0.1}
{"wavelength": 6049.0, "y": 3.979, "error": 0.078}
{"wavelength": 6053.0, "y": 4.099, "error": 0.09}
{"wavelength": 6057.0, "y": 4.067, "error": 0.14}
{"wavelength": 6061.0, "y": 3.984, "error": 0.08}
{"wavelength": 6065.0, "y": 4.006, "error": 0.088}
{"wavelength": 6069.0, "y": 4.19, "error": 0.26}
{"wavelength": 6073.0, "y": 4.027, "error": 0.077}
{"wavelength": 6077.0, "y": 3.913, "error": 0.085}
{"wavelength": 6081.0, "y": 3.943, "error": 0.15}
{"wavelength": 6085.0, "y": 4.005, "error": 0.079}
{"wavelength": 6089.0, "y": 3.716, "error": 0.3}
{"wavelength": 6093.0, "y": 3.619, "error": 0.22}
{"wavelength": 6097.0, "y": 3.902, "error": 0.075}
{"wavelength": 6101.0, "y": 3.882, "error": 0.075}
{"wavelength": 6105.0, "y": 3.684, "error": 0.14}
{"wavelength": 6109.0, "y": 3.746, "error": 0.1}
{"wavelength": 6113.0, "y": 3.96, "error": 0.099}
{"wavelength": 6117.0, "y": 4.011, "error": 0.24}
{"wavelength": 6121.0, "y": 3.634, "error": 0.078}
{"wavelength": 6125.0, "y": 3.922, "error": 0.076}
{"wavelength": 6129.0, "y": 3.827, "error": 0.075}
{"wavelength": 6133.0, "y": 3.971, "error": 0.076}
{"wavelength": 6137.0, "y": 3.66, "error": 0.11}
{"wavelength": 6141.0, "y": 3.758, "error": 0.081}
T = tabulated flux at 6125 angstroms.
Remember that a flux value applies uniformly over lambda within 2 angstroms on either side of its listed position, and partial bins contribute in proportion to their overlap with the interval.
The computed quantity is 3.922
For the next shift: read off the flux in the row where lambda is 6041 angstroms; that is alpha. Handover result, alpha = 4.06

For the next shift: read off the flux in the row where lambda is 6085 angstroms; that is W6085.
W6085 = 4.005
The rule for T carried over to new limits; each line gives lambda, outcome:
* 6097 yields 3.902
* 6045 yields 4.049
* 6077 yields 3.913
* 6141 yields 3.758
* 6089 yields 3.716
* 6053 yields 4.099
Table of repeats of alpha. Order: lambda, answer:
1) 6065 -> 4.006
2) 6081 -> 3.943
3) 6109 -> 3.746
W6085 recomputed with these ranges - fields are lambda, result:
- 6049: 3.979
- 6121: 3.634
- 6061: 3.984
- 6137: 3.66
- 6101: 3.882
